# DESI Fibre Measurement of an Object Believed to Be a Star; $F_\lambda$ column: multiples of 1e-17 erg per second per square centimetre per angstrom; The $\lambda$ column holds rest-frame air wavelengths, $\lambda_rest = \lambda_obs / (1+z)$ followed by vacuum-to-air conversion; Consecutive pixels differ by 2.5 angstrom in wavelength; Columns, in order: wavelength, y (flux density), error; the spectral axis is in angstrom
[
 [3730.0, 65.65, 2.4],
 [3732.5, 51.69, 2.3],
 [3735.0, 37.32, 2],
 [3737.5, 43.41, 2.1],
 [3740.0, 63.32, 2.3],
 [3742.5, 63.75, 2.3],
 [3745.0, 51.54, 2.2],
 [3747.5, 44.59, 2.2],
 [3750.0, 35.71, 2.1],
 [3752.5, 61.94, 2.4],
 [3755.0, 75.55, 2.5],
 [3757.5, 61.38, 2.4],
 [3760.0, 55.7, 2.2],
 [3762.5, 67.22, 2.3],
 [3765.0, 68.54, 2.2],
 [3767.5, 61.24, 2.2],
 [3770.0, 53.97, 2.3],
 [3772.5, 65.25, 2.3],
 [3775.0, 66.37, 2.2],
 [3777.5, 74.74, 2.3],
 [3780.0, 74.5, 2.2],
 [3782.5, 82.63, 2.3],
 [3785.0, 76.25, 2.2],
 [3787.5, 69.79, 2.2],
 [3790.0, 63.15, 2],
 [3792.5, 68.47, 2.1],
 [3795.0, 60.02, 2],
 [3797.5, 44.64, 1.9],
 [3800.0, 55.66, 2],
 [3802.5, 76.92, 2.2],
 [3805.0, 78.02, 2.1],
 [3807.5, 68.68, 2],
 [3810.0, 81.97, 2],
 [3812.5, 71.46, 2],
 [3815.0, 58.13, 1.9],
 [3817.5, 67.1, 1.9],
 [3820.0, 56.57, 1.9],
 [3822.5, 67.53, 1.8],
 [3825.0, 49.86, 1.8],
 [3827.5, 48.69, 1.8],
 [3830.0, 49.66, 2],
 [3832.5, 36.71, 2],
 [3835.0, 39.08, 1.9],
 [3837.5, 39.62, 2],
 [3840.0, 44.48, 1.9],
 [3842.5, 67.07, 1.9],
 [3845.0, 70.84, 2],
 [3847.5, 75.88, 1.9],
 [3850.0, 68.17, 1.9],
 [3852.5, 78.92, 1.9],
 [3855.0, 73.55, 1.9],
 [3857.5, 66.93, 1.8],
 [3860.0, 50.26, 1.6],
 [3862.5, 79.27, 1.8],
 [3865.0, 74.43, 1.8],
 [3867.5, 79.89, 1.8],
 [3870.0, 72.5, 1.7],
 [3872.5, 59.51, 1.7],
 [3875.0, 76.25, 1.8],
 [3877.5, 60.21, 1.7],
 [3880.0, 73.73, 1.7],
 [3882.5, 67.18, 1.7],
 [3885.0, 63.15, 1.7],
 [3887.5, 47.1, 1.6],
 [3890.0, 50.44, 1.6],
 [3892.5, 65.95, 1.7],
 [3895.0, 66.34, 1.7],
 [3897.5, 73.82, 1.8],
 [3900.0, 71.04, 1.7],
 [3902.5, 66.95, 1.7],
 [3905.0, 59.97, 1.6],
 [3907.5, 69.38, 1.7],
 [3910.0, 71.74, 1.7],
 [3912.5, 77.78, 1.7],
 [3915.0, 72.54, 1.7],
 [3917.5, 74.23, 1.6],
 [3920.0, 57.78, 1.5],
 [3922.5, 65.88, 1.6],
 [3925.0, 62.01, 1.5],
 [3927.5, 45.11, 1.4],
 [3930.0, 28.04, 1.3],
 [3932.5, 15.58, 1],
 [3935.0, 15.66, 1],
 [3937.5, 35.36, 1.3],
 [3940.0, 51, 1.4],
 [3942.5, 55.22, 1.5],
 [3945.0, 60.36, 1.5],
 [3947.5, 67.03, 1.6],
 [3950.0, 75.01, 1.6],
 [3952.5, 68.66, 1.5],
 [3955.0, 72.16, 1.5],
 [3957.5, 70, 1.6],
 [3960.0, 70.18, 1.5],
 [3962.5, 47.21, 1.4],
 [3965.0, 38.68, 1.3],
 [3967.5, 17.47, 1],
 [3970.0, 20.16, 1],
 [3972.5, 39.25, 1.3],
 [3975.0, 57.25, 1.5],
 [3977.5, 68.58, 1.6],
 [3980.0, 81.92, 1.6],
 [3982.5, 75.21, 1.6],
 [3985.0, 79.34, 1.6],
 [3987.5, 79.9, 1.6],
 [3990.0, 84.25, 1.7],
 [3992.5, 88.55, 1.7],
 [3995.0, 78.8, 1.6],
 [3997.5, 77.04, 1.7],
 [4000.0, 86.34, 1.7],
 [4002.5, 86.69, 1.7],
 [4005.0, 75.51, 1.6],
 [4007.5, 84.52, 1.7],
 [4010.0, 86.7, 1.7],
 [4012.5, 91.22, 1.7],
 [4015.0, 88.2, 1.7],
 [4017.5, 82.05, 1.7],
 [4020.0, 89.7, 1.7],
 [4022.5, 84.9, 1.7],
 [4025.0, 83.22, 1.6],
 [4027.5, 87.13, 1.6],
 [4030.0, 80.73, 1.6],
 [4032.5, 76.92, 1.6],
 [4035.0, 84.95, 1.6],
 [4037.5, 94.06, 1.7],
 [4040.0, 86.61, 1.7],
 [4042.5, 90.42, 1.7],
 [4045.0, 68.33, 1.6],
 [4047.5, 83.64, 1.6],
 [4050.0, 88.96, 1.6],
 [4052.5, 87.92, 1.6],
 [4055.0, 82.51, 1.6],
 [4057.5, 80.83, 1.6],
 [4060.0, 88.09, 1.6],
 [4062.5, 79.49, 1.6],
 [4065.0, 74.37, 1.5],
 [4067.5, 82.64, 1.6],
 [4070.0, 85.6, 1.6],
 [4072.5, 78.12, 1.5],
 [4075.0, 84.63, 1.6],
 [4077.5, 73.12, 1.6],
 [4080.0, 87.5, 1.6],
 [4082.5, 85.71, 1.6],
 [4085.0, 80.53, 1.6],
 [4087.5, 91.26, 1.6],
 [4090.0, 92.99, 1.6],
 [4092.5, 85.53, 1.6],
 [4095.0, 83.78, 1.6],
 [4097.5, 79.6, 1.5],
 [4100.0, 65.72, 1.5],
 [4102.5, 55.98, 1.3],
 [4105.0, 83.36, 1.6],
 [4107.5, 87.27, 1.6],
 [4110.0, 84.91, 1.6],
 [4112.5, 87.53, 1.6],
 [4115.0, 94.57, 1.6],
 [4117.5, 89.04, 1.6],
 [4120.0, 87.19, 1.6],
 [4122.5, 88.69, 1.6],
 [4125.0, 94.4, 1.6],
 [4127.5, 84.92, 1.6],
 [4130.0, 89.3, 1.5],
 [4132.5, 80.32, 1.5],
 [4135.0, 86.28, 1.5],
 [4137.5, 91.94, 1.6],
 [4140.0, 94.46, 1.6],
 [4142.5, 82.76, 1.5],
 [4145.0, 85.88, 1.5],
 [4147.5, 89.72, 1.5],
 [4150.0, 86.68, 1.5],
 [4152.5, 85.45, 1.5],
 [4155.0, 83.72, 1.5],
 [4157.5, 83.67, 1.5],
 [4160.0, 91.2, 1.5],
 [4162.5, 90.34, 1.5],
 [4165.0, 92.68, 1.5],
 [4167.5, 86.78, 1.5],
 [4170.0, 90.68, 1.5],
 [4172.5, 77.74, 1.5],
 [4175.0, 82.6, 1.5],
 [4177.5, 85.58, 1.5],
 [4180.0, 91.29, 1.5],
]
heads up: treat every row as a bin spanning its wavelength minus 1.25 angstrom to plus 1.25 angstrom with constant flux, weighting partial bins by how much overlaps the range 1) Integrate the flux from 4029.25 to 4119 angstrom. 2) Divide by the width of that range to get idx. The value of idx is 83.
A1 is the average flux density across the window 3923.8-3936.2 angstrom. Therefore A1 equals 33.2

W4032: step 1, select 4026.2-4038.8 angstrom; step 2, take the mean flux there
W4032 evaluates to 84.8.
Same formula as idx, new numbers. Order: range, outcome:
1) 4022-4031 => 84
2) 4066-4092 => 84.2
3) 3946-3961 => 70.3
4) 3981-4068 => 83.4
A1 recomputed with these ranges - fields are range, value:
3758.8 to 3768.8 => 63.2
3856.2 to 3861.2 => 58.8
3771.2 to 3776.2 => 65.7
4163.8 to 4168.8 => 89.7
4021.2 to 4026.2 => 84.1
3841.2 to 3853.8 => 72.1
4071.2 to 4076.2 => 81.4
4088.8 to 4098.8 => 85.3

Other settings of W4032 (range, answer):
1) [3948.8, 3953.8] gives 71.8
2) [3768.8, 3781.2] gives 67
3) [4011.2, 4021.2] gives 87.8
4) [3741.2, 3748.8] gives 53.2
